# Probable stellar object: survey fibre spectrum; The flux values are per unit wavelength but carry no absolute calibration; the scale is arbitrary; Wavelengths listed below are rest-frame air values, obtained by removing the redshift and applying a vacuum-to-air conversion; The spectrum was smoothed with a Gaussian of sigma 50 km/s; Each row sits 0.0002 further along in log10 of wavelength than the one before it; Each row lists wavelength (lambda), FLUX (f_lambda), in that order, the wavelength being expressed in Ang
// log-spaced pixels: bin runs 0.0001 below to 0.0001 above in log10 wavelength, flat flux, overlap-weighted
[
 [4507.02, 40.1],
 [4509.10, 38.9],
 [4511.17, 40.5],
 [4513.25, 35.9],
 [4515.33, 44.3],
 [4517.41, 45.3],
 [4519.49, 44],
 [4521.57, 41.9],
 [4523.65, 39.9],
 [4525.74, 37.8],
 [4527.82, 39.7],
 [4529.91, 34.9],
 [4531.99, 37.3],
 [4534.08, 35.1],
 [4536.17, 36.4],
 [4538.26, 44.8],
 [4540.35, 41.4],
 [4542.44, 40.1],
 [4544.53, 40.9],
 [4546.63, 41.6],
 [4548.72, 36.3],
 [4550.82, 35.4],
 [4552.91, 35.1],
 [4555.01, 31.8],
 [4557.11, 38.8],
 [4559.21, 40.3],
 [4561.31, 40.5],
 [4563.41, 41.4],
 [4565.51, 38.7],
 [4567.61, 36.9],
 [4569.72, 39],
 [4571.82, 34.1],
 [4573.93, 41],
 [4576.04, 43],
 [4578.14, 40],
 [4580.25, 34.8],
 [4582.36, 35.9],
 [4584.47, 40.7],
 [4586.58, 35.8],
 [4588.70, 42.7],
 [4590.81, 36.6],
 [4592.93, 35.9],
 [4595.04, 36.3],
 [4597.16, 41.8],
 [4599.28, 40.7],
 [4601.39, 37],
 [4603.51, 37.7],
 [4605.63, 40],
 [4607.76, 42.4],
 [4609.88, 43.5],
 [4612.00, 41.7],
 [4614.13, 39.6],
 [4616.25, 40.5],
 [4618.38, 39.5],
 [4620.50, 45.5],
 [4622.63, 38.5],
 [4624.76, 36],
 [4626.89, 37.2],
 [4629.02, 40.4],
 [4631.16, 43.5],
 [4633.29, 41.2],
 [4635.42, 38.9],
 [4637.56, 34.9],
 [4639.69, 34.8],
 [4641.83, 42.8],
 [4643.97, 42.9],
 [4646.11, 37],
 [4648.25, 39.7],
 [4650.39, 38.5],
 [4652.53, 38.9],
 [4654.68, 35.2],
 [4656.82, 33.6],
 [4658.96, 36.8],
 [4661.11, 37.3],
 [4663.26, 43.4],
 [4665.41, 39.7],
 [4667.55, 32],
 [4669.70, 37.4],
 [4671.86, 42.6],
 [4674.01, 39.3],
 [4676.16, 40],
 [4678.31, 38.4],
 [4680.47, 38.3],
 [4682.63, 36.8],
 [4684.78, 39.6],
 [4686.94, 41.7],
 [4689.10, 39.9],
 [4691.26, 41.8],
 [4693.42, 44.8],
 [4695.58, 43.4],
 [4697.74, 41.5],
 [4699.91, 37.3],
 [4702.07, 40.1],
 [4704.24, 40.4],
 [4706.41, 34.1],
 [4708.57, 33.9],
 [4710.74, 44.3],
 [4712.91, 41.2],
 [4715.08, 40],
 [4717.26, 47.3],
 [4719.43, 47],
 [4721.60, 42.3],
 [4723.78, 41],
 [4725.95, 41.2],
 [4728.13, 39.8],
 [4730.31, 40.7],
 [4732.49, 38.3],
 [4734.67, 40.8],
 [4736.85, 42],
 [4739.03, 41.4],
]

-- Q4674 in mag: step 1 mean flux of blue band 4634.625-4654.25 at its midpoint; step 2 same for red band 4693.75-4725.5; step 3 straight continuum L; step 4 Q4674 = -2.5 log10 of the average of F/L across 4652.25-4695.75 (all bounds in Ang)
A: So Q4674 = 0.02 mag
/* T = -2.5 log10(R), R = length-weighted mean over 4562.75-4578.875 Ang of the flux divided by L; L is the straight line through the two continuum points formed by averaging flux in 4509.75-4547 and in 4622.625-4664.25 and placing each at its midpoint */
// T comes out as 0.01 mag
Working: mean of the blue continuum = 40.1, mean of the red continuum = 38.6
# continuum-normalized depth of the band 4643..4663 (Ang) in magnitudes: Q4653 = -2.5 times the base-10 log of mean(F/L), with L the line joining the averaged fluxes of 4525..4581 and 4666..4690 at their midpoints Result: 0.02 mag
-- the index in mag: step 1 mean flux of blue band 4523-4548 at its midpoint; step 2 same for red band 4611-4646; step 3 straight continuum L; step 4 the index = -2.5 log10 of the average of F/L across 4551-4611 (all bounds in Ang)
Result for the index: 0.02 mag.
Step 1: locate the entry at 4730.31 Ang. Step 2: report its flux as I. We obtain 40.7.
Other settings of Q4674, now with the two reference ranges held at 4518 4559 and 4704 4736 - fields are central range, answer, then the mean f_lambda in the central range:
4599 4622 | -0.03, 40.7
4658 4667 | 0.03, 38.9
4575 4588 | 0.02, 38.5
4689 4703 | -0.02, 41.4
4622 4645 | 0.02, 39.2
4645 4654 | 0.05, 38.4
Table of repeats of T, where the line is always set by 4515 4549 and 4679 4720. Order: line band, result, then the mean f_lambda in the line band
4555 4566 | 0.03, 39.2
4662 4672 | 0.05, 38.6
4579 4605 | 0.06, 38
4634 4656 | 0.06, 38.4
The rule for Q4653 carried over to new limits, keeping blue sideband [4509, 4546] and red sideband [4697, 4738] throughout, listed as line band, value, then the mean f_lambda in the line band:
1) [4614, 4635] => 0.004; 40.2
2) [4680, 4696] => -0.005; 40.8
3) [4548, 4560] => 0.111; 36.2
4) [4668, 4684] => 0.050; 38.7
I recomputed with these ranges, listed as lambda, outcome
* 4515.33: 44.3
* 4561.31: 40.5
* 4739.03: 41.4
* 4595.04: 36.3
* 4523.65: 39.9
